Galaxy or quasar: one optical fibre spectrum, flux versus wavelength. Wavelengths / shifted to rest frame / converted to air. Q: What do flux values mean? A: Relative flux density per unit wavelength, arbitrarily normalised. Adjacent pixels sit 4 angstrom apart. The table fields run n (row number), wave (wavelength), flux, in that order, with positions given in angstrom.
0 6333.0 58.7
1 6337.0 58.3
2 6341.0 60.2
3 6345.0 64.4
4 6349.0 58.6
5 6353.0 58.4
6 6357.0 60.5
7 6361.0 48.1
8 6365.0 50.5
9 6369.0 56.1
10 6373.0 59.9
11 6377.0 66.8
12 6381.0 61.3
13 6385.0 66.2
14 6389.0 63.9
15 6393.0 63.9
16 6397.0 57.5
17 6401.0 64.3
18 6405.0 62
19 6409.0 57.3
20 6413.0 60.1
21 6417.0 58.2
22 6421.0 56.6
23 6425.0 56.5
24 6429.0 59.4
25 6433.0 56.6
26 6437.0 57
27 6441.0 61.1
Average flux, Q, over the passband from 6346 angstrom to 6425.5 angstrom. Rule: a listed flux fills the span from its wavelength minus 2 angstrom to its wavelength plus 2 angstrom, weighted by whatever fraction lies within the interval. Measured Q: 59.5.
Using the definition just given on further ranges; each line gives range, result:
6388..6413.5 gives 61.3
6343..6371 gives 56.7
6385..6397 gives 63.2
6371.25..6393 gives 63.7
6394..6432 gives 59.2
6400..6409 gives 61.7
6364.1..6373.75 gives 55.5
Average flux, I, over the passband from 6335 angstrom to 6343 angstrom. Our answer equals 59.2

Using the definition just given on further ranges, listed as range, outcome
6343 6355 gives 60.5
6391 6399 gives 60.7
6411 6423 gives 58.3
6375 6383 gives 64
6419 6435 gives 57.3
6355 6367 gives 53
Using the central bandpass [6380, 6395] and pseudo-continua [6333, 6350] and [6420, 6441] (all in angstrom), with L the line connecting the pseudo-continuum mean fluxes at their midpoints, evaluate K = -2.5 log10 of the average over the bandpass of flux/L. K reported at -0.09 mag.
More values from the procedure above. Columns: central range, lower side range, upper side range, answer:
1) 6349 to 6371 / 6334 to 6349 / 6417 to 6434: 0.09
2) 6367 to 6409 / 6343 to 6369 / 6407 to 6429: -0.08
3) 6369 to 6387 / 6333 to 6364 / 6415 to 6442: -0.08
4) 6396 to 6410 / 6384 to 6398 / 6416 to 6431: 0.01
